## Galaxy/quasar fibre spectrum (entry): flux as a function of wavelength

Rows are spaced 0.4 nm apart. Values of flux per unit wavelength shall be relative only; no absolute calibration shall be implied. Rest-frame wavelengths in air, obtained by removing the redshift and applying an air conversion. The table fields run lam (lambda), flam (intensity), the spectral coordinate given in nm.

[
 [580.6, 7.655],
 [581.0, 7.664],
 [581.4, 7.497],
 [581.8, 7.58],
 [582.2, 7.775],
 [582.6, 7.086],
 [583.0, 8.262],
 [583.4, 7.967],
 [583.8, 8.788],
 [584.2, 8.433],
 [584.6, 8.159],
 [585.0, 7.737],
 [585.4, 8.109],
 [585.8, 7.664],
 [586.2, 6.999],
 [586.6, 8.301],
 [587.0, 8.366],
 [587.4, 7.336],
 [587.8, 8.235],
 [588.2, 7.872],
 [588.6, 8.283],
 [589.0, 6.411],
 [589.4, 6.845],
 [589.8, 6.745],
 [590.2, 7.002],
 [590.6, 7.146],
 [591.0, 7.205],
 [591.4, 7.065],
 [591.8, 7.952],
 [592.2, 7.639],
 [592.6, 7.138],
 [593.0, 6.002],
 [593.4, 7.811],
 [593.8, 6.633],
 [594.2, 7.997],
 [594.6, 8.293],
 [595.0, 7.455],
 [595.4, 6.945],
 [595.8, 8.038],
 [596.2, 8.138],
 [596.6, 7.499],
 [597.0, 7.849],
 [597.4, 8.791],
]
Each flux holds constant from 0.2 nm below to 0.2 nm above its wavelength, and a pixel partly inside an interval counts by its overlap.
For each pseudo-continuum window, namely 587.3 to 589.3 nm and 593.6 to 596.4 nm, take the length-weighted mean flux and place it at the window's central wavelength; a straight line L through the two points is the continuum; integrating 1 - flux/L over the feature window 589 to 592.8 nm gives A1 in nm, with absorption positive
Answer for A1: 0.233 nm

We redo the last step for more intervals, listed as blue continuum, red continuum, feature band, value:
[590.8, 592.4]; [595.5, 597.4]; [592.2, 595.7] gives 0.17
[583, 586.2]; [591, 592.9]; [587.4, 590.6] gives 0.13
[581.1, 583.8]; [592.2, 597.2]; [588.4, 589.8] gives 0.09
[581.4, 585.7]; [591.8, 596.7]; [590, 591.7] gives 0.11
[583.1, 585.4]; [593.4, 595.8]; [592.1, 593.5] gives 0.11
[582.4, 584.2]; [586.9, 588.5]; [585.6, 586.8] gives 0.05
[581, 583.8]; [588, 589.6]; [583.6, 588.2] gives -0.28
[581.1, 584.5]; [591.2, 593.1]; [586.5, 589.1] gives -0.11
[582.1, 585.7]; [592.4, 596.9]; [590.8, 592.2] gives 0.03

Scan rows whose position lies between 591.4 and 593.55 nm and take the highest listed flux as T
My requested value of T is 7.952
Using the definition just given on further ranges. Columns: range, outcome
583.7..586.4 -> 8.788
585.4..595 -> 8.366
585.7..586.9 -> 8.301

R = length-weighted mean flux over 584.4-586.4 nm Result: 7.73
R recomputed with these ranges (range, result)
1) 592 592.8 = 7.39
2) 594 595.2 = 7.92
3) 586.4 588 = 8.06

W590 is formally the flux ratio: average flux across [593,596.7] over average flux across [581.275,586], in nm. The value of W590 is 0.95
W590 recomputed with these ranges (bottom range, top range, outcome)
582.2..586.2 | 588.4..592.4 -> 0.91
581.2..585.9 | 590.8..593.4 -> 0.91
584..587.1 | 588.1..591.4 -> 0.90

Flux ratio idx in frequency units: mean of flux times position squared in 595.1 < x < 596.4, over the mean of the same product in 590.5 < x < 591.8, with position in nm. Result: 1.1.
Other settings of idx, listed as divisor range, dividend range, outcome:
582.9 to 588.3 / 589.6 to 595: 0.93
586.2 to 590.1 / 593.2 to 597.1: 1.04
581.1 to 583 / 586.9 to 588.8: 1.08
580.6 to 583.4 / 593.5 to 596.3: 1.04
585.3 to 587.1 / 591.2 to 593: 0.95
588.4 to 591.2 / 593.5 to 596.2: 1.09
